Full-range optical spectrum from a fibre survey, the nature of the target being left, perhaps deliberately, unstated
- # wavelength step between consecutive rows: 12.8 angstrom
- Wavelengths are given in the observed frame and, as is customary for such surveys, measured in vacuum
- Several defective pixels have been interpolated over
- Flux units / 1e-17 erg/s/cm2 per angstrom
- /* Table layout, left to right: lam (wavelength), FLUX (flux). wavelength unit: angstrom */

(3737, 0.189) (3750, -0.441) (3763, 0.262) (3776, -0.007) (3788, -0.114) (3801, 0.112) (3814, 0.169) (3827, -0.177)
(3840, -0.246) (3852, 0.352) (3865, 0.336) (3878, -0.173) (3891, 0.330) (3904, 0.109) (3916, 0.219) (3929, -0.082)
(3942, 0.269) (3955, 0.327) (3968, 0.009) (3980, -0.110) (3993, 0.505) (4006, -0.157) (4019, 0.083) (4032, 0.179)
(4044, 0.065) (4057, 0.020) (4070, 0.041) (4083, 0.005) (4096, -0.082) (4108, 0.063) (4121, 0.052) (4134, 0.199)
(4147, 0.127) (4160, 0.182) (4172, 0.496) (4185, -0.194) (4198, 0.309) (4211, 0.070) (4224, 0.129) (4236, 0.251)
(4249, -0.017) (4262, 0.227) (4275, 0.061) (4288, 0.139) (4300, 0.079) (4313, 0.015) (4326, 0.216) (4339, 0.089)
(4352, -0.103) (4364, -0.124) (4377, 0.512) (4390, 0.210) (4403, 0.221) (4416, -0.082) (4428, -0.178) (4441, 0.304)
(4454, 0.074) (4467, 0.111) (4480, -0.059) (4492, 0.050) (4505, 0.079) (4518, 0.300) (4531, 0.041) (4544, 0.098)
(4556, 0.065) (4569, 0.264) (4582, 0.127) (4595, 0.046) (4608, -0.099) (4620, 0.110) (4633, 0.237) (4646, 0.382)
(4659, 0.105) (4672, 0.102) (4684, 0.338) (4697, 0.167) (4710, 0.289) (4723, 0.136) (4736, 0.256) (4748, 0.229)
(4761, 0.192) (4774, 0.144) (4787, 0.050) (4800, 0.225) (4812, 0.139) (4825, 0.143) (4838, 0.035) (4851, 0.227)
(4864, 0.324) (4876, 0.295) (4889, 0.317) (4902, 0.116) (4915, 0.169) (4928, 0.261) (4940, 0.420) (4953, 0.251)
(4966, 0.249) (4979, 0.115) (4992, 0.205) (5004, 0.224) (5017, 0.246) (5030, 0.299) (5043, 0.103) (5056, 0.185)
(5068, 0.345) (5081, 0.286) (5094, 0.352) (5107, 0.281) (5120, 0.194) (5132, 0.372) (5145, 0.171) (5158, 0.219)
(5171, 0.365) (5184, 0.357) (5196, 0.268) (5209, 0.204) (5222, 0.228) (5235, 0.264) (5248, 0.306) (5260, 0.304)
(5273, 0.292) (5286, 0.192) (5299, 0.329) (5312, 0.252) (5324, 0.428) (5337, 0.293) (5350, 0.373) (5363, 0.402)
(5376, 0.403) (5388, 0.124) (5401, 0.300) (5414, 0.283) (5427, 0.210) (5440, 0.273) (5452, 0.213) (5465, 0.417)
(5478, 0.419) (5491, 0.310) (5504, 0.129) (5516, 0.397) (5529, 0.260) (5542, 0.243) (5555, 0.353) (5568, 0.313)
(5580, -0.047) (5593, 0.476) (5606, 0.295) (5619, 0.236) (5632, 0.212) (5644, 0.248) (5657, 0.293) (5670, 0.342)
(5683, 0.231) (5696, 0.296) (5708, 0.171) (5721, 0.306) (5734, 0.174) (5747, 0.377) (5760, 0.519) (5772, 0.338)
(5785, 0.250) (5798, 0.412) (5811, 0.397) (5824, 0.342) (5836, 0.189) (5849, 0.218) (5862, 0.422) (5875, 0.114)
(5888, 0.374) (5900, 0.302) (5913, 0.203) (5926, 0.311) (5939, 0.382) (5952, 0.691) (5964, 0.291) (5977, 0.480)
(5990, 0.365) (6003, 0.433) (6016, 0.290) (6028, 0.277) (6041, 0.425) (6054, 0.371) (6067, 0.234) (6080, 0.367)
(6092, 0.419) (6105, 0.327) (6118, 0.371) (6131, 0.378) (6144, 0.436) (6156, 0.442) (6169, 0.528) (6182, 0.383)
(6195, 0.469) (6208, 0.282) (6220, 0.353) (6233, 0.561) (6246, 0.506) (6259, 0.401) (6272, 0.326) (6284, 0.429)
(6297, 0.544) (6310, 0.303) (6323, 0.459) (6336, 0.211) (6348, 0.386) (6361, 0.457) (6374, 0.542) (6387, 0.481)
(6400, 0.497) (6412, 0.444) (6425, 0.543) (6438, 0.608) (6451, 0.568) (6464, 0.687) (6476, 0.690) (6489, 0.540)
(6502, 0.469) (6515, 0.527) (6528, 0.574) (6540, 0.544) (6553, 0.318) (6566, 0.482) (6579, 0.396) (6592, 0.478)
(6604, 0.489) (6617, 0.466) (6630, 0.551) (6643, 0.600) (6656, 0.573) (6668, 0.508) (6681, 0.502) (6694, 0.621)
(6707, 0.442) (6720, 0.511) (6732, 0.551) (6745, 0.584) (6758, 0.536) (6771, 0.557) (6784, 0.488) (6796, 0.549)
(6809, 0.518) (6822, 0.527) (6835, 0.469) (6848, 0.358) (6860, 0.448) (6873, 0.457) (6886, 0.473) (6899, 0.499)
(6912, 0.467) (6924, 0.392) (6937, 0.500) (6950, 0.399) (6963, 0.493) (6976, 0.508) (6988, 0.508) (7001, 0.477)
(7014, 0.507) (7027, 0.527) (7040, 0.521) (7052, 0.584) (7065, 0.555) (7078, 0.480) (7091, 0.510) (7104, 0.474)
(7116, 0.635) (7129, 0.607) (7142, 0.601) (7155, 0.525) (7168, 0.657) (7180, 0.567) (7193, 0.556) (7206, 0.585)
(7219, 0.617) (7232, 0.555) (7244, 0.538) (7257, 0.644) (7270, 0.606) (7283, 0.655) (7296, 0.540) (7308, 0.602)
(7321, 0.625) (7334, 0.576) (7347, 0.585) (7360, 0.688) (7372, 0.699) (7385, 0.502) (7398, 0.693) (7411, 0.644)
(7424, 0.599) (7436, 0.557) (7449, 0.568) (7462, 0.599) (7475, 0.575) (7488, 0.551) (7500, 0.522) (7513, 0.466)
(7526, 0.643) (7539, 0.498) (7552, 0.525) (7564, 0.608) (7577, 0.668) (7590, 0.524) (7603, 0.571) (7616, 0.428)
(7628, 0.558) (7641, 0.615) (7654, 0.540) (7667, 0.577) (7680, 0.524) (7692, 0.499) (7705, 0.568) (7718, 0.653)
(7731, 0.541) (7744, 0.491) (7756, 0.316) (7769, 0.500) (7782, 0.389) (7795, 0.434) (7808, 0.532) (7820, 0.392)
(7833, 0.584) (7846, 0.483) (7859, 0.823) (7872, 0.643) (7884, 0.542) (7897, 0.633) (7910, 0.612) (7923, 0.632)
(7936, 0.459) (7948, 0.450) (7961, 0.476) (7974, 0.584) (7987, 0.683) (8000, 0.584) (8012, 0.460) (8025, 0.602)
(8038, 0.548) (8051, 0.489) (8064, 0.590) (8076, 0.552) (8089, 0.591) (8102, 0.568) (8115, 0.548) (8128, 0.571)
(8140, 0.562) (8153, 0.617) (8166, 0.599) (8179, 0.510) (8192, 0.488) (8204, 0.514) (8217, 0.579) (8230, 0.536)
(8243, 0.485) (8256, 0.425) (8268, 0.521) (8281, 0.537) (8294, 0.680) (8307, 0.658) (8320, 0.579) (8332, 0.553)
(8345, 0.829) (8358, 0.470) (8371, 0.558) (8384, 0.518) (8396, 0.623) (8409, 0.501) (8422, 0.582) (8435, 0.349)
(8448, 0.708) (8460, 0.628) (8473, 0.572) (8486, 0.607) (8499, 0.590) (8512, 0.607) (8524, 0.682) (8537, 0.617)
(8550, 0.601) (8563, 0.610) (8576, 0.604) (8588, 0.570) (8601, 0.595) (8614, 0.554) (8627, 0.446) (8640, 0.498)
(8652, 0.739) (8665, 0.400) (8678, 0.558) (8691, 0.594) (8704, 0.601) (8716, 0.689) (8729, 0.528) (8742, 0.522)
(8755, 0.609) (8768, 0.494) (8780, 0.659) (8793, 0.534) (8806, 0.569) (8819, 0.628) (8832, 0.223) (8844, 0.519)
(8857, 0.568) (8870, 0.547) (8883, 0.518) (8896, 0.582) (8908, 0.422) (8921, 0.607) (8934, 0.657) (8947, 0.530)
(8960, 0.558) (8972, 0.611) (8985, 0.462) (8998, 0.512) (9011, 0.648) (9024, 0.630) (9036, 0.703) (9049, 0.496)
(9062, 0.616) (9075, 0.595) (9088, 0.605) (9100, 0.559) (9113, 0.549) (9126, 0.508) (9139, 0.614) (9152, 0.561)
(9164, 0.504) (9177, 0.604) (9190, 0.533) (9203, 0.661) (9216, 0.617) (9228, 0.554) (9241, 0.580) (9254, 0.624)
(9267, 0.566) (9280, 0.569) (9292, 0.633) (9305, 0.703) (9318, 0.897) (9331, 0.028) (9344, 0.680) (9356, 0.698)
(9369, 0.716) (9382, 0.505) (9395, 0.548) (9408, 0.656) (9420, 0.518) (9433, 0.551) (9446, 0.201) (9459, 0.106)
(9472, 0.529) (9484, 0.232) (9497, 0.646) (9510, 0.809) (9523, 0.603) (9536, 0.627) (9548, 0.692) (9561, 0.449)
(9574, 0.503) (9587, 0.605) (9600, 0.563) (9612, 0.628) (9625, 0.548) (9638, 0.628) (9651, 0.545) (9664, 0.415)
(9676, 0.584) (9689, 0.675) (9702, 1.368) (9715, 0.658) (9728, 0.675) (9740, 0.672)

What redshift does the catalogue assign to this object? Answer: 0.60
